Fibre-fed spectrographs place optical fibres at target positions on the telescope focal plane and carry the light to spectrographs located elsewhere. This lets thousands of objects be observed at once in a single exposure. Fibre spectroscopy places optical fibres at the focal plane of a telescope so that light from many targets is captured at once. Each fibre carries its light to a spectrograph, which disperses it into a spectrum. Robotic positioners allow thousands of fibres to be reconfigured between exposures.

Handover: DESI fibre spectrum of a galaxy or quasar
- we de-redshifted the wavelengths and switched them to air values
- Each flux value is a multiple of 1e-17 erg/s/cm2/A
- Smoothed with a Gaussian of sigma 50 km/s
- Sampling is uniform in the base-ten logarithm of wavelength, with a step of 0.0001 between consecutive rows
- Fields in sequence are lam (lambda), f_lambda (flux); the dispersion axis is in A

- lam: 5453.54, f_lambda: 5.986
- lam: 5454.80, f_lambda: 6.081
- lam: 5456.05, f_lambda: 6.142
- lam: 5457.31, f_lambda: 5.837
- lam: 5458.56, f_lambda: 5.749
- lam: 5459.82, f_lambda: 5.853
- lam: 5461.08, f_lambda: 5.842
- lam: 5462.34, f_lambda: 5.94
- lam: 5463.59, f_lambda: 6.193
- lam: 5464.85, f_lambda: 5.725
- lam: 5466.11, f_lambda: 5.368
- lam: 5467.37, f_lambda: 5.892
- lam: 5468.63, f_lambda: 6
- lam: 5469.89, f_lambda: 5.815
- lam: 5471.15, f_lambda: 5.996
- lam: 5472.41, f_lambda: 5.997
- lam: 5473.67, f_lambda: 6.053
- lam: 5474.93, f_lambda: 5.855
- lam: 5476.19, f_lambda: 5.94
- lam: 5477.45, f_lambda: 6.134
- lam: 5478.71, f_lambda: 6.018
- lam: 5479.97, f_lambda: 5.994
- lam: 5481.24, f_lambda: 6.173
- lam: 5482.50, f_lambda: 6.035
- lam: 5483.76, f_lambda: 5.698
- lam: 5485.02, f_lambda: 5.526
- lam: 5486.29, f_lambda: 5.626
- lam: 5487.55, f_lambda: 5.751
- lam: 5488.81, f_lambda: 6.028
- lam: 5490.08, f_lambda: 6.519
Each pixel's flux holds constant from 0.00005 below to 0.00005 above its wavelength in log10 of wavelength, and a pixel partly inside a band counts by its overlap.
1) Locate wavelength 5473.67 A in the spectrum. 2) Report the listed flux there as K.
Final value 6.053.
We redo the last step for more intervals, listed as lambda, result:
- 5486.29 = 5.626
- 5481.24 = 6.173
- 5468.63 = 6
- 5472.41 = 5.997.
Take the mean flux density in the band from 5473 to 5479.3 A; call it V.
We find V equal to 6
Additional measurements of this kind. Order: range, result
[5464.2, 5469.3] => 5.74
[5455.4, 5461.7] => 5.89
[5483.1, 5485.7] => 5.61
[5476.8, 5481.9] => 6.08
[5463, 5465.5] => 5.94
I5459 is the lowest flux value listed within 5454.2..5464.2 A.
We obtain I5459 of 5.749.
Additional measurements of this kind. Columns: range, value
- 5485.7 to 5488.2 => 5.626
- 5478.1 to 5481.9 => 5.994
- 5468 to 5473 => 5.815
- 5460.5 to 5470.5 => 5.368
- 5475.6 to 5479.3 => 5.94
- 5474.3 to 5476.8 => 5.855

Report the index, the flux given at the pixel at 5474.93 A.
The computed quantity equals 5.855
